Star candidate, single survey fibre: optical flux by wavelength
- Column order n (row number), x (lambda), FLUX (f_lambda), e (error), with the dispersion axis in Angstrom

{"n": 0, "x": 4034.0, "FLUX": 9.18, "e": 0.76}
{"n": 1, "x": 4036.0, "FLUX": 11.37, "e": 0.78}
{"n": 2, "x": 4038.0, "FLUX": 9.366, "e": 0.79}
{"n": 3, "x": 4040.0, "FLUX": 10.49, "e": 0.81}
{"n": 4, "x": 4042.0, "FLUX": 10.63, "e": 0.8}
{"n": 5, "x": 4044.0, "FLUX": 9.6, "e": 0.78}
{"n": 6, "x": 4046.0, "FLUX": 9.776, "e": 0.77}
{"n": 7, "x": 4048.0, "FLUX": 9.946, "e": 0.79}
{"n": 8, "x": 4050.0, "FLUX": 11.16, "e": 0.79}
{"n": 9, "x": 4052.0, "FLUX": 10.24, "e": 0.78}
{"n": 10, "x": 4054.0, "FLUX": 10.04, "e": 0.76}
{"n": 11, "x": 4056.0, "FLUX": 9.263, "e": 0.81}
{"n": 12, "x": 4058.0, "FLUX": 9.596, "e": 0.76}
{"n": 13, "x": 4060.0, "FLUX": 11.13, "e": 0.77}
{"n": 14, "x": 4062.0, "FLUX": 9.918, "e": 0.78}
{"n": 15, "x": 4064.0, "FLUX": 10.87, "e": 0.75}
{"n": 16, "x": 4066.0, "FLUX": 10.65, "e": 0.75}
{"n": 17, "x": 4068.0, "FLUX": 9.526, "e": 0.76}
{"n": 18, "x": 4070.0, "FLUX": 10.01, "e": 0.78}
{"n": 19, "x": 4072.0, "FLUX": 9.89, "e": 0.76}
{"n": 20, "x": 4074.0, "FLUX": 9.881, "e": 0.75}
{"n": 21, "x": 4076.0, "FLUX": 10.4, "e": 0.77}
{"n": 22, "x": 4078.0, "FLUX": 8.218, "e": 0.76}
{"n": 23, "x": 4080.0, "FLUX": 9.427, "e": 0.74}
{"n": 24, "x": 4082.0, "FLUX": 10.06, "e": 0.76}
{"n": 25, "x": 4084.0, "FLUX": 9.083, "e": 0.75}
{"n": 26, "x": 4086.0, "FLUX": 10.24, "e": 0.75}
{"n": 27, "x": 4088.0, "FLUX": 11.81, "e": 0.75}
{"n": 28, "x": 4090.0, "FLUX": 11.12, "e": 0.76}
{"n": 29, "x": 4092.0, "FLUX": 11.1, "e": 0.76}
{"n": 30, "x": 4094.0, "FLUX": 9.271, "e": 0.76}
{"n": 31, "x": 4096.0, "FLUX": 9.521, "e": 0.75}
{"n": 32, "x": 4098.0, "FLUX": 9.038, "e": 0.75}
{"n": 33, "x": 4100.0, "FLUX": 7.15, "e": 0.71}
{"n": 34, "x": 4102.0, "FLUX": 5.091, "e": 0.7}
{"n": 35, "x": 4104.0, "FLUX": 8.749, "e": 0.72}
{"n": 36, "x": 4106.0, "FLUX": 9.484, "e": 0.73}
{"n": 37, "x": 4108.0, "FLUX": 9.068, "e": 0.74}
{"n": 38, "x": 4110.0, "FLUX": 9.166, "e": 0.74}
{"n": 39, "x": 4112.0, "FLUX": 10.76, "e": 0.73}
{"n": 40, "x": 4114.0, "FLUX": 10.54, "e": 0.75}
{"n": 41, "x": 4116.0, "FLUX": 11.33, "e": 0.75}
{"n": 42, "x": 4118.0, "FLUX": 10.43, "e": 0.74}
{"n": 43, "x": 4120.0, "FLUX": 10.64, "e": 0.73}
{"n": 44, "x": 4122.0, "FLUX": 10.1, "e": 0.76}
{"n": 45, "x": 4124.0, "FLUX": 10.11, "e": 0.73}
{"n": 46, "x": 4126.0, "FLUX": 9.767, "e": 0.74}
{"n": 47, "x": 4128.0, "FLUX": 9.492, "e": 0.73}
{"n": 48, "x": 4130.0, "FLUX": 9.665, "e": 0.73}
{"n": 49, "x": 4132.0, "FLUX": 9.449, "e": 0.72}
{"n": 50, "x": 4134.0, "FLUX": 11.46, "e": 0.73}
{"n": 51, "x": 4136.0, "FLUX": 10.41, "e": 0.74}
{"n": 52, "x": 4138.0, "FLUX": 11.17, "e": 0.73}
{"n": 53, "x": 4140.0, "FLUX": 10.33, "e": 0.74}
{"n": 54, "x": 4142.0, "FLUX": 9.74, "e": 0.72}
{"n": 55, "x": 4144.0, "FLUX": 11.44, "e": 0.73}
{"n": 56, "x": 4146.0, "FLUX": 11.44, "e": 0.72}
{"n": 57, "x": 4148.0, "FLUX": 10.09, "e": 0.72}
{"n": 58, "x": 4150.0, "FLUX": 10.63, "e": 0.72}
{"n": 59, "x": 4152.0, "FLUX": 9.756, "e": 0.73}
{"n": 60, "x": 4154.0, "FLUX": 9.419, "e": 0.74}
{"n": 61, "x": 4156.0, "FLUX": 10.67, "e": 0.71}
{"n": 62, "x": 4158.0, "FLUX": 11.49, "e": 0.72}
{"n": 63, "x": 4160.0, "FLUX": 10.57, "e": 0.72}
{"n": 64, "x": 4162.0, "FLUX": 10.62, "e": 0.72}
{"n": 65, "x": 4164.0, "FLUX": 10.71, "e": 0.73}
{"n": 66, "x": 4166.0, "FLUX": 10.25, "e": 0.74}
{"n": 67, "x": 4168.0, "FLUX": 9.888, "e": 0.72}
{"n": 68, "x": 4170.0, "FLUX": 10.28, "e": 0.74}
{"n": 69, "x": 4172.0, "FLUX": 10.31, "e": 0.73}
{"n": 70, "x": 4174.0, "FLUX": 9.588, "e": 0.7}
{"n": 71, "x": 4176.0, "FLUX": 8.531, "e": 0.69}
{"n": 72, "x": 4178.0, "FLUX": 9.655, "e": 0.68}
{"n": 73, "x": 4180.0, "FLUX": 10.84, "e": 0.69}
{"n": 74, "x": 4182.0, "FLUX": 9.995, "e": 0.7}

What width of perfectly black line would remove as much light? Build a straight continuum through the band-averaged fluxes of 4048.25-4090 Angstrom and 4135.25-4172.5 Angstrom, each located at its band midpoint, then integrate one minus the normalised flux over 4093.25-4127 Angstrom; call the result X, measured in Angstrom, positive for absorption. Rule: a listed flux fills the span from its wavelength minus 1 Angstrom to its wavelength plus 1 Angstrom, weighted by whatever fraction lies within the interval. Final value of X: 2.8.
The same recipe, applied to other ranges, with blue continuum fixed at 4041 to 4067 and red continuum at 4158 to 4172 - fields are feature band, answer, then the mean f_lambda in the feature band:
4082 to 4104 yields 2.0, 9.35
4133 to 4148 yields -0.6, 10.8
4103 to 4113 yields 0.9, 9.45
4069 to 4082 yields 0.8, 9.67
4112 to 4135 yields 0.2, 10.3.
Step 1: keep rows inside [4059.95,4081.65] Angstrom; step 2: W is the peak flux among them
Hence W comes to 11.13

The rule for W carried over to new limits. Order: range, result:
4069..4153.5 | 11.81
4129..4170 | 11.49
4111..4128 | 11.33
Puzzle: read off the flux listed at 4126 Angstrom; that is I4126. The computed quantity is 9.767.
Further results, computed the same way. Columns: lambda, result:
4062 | 9.918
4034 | 9.18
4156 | 10.67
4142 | 9.74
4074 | 9.881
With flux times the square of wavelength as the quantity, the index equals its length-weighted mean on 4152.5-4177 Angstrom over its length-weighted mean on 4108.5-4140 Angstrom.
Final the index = 1.0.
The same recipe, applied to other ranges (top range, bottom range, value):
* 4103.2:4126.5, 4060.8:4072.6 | 1.01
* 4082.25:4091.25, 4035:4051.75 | 1.05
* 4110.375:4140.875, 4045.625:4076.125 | 1.05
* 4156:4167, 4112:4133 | 1.07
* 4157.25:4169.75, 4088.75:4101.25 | 1.15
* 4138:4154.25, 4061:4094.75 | 1.07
